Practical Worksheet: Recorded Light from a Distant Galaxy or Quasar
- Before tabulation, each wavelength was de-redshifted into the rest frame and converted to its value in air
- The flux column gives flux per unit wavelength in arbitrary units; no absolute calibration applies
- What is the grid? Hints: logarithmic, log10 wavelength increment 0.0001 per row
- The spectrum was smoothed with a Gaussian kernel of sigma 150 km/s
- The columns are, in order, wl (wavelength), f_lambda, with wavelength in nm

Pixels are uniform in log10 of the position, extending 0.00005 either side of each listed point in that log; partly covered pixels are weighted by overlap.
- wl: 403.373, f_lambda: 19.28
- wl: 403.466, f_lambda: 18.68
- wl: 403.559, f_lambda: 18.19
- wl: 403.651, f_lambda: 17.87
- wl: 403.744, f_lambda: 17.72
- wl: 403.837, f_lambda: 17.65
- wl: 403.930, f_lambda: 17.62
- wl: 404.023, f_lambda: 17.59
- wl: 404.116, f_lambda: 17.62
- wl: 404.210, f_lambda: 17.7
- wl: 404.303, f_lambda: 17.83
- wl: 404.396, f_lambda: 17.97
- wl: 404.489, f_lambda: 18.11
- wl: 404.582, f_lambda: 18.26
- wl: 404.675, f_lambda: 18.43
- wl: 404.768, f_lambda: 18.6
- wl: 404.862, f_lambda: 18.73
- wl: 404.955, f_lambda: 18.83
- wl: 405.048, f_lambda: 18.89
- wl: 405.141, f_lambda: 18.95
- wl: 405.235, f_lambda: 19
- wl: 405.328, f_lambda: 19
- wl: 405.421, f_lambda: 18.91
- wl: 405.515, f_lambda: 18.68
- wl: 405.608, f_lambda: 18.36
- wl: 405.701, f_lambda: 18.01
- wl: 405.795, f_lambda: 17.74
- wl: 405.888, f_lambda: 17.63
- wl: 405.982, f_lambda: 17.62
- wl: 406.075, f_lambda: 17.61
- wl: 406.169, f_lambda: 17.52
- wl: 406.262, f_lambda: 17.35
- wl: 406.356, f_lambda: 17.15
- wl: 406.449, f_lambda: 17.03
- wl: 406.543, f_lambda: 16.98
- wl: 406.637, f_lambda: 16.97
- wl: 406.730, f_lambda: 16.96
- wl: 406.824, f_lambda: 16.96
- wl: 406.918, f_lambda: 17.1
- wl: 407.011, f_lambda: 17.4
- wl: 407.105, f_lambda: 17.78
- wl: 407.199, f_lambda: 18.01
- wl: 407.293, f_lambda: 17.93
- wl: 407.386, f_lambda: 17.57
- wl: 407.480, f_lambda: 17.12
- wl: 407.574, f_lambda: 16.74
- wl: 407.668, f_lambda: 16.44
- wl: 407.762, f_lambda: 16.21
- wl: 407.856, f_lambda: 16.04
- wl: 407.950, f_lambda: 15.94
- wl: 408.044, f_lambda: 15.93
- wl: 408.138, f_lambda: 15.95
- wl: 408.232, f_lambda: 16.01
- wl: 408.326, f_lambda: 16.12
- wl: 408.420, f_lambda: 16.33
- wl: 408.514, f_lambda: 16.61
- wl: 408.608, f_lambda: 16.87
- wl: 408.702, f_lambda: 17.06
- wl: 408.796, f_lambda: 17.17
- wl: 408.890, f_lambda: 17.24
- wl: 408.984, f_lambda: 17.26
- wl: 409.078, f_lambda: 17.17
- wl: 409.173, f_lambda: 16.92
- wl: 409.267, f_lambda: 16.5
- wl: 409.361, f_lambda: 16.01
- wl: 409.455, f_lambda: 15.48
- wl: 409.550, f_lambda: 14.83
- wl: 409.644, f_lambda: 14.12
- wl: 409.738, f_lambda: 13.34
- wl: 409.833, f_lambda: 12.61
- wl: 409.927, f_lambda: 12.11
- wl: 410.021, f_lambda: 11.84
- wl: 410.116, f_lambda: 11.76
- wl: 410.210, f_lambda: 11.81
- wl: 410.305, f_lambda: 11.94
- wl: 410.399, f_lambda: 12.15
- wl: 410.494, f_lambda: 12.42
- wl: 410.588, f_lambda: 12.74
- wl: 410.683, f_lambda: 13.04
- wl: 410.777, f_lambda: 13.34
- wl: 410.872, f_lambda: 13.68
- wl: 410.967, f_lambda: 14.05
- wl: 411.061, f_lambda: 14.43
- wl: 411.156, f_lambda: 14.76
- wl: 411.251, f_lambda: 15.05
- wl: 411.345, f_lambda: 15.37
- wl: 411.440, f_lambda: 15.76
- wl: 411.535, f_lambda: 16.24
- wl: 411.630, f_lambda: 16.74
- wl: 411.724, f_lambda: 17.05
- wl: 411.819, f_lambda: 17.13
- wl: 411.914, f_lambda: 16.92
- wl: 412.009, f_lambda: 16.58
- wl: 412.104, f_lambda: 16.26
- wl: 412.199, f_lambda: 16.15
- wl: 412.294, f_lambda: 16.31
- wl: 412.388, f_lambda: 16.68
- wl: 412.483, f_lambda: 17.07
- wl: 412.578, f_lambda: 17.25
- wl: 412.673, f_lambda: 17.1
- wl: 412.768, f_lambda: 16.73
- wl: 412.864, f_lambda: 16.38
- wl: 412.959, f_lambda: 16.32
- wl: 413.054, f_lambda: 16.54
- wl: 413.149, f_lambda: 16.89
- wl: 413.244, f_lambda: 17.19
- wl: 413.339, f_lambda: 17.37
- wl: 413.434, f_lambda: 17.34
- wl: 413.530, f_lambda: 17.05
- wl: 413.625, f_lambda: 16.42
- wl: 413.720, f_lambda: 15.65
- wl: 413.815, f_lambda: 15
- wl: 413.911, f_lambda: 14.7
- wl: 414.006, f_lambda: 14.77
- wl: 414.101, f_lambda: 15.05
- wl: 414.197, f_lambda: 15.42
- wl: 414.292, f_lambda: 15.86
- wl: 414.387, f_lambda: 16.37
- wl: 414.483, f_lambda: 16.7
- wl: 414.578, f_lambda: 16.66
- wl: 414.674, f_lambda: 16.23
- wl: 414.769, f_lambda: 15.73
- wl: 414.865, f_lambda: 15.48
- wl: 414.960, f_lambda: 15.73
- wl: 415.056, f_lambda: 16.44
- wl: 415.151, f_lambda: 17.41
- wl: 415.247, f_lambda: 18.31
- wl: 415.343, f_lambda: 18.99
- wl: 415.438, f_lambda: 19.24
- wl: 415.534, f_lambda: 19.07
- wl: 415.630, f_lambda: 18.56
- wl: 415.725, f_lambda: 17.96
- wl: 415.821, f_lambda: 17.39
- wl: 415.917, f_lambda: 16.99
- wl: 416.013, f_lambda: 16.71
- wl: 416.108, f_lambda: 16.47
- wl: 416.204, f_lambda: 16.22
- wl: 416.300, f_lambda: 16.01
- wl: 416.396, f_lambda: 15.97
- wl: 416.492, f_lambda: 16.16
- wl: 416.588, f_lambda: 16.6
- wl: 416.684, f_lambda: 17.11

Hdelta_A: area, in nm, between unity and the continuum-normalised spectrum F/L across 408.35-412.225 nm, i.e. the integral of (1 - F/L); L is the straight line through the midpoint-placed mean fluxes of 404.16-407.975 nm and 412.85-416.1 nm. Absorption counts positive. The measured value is 0.50 nm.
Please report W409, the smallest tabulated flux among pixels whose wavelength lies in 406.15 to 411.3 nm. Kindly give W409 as 11.76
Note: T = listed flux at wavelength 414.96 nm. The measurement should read 15.73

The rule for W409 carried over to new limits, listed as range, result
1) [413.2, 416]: 14.7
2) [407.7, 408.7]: 15.93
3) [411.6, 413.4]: 16.15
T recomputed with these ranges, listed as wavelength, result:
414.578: 16.66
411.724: 17.05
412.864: 16.38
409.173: 16.92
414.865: 15.48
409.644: 14.12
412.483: 17.07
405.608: 18.36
